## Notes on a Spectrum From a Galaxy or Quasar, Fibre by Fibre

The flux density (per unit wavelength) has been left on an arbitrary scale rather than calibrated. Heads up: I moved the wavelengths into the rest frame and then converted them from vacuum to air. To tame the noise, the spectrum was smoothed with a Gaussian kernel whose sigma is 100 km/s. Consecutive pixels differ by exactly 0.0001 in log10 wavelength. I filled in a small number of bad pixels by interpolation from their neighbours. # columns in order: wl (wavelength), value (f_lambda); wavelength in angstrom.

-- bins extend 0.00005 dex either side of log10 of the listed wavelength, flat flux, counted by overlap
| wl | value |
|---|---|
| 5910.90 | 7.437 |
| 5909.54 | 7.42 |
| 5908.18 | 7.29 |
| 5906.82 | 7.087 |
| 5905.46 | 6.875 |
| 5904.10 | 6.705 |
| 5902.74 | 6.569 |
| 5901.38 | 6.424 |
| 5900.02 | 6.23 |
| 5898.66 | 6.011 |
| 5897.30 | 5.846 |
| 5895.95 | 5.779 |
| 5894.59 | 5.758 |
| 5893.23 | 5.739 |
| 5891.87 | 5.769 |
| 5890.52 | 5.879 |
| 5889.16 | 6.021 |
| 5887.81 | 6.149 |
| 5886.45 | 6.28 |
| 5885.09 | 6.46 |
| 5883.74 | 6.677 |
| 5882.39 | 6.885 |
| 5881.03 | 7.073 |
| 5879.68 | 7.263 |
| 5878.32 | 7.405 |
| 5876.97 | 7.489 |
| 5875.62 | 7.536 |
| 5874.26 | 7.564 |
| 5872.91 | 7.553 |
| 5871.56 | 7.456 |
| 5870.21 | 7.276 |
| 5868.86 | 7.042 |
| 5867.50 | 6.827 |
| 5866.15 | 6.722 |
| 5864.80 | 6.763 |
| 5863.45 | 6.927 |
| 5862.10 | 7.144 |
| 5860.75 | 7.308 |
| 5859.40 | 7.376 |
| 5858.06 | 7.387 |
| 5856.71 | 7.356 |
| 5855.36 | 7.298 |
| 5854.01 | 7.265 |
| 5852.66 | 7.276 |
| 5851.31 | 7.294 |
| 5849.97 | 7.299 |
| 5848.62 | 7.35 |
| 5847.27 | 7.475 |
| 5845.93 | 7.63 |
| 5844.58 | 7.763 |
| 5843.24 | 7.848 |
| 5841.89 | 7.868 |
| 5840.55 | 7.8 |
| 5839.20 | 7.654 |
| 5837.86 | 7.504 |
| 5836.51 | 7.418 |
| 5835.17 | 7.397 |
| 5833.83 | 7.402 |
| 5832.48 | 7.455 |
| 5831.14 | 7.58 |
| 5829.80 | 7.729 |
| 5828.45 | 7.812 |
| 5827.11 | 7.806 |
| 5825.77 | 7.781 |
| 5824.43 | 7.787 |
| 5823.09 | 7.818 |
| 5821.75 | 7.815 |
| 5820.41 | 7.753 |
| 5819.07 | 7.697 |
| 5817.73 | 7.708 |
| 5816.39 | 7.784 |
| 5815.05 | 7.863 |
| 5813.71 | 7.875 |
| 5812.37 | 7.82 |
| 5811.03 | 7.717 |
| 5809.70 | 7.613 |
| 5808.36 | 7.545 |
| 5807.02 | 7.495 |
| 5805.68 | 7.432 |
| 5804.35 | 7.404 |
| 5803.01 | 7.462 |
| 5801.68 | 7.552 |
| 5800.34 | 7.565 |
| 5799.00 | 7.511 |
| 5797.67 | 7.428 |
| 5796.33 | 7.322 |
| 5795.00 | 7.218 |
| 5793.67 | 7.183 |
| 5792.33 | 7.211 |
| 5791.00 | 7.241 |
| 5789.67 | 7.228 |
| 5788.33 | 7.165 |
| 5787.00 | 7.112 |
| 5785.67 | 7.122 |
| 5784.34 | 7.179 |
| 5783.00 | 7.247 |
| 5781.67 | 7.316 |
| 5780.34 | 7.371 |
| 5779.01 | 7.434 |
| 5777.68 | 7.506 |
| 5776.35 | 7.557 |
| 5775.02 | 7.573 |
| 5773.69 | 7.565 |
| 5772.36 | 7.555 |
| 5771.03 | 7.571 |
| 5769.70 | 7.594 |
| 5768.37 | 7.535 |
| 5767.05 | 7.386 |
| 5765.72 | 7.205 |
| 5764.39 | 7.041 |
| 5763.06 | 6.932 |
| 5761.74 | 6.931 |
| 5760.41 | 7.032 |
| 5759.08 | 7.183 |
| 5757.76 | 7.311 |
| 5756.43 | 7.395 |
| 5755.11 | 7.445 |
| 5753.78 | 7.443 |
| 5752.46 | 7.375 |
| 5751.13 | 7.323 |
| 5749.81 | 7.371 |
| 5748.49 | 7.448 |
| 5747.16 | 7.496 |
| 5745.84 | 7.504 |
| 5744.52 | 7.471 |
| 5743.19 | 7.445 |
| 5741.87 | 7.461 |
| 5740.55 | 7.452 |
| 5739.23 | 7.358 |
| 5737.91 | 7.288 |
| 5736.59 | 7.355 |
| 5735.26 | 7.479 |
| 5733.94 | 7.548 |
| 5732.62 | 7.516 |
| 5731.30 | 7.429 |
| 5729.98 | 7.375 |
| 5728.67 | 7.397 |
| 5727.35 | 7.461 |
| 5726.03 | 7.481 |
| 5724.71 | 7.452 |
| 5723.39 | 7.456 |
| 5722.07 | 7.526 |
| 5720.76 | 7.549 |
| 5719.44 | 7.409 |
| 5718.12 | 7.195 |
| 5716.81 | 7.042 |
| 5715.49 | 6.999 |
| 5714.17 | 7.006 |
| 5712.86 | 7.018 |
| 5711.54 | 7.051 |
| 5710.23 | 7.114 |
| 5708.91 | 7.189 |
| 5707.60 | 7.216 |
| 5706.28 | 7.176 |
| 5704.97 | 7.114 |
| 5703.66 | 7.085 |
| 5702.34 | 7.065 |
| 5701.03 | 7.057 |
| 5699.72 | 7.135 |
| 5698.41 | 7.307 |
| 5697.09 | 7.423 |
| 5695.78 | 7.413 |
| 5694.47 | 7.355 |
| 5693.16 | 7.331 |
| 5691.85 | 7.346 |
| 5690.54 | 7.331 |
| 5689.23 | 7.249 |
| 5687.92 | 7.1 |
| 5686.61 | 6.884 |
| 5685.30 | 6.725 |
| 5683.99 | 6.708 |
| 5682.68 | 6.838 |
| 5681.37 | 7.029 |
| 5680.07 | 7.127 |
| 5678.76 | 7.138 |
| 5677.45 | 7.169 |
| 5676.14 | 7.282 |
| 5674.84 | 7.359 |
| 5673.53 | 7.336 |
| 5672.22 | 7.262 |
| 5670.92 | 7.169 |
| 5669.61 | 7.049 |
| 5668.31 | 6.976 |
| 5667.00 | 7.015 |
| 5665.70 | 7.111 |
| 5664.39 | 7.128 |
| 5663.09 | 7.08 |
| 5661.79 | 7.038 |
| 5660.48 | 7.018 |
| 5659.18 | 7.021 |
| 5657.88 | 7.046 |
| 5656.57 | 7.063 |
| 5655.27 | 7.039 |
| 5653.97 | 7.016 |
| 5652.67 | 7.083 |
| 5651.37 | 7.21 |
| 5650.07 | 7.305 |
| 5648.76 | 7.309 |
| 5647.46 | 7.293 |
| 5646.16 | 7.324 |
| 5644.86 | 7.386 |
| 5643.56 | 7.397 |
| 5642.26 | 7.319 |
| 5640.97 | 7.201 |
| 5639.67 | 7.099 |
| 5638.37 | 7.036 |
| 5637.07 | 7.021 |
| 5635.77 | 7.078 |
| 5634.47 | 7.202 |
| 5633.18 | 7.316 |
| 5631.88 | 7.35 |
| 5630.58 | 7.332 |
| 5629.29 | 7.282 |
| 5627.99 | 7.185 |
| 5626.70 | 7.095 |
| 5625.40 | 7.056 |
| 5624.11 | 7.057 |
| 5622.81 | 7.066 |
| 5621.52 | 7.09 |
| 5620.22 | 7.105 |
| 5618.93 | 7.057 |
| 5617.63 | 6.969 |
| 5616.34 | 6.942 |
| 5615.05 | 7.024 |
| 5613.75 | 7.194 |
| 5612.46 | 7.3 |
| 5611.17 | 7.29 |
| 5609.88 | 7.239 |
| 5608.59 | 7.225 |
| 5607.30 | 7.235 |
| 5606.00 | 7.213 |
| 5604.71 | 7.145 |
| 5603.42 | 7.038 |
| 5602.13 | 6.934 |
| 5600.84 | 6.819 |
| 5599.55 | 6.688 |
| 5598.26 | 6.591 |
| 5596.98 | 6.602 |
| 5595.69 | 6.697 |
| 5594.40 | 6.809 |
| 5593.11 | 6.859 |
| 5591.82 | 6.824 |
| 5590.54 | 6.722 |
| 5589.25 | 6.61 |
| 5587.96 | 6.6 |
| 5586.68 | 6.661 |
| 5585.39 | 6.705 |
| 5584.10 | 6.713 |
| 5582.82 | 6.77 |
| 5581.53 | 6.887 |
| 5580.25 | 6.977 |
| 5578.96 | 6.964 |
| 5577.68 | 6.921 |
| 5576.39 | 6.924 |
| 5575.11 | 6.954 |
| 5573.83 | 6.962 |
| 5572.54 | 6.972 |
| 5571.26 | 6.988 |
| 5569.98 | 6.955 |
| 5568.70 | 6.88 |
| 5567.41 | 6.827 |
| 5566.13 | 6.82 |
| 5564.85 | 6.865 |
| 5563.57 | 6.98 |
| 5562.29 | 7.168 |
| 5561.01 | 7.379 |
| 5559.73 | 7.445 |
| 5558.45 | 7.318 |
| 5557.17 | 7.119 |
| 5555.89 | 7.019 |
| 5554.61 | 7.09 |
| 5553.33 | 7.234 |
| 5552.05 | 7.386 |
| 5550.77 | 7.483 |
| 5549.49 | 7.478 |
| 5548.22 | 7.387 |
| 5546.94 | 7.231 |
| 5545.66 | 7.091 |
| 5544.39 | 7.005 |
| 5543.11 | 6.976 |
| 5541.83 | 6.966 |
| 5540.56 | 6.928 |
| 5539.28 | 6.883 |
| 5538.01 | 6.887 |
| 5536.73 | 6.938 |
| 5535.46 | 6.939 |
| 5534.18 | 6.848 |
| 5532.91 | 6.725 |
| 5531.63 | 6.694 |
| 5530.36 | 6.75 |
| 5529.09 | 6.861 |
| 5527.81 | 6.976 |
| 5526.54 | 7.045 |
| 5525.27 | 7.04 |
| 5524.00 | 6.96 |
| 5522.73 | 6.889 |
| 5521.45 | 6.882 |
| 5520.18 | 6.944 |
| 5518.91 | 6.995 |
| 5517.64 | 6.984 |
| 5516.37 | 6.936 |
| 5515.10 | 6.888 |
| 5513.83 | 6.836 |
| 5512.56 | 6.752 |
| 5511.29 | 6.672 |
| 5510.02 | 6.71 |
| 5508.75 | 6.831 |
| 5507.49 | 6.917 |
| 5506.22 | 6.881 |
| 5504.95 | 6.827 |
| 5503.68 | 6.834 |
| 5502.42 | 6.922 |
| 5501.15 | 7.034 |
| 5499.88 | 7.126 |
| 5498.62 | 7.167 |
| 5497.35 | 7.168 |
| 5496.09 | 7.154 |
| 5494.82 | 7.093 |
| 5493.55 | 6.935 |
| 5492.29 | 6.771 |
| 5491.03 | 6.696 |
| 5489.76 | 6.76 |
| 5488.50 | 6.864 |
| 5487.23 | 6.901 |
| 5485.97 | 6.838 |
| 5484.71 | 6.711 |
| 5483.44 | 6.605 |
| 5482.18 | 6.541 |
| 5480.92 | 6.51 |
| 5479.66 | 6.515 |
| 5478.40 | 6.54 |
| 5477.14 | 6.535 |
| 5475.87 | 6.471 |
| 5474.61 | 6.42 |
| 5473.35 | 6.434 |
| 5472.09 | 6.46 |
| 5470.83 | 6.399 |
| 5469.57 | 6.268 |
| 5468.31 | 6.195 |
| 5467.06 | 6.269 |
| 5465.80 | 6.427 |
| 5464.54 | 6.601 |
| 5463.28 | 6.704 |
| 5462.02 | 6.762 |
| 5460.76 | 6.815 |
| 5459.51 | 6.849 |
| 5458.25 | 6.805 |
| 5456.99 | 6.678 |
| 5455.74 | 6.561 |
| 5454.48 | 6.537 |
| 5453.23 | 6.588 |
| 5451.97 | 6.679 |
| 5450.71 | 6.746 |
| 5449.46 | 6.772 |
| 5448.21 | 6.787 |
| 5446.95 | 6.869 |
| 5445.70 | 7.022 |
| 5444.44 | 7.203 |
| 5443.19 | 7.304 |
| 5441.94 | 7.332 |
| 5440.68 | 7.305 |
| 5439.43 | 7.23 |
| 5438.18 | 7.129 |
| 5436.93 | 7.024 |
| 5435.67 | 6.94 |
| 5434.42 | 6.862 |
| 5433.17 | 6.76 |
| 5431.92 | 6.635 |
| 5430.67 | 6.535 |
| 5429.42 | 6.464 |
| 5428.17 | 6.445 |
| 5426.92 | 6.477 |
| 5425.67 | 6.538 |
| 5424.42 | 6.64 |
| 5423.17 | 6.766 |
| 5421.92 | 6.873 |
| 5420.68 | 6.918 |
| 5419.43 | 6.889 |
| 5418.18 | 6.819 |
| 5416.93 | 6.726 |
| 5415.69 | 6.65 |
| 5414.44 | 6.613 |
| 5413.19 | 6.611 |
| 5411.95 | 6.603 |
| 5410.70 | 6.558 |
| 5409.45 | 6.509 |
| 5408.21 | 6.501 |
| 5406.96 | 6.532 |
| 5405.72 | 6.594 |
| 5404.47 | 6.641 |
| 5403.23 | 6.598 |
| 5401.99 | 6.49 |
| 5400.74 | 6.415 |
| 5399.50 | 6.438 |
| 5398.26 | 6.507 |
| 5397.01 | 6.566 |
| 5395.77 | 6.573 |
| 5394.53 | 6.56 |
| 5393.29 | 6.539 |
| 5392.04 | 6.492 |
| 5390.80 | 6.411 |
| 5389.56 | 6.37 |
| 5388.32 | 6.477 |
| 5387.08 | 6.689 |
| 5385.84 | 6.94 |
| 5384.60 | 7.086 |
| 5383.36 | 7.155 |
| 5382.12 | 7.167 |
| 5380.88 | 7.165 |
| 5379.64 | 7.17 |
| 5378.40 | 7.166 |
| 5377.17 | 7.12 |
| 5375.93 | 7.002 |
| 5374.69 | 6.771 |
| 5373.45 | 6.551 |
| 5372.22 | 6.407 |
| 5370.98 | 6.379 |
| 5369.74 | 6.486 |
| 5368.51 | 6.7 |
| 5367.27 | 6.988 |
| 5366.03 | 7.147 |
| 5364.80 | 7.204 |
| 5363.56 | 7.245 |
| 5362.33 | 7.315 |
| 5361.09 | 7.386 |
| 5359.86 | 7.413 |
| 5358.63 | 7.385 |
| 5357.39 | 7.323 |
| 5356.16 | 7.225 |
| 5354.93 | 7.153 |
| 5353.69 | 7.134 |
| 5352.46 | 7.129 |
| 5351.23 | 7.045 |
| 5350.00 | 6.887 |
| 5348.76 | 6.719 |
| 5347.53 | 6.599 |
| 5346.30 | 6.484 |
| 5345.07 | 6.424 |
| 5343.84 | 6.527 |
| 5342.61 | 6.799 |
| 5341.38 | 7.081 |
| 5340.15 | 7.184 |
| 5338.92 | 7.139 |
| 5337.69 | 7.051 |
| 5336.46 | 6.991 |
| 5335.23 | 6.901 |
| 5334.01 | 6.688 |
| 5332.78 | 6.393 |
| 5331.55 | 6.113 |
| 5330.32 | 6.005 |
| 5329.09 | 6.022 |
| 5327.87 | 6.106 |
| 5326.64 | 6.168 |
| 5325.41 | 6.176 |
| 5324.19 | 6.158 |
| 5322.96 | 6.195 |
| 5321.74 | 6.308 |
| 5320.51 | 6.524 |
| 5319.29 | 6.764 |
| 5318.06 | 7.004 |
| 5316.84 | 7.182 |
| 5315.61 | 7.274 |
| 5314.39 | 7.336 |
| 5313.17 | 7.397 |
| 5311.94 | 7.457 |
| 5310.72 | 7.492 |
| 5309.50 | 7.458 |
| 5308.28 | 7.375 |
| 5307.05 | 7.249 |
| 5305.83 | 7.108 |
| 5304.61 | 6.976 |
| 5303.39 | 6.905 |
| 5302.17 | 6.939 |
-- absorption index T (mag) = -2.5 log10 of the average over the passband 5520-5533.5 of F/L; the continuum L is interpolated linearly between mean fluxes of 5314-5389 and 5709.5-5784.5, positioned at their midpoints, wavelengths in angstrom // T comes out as 0.03 mag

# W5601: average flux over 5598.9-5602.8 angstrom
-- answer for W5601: 6.81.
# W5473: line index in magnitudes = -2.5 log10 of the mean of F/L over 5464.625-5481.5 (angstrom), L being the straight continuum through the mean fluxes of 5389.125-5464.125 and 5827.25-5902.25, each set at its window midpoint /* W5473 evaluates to 0.05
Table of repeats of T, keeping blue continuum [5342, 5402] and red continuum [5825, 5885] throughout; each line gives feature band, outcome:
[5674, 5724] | 0.005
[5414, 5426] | 0.023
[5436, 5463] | 0.005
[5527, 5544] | 0.023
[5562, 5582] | 0.019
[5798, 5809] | -0.026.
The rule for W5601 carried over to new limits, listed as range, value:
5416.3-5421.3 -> 6.84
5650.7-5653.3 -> 7.16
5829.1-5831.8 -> 7.64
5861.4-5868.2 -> 6.87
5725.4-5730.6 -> 7.44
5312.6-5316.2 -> 7.35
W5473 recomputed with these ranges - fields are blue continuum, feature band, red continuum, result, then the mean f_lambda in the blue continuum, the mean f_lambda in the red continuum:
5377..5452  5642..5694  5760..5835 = 0.01 mag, 6.76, 7.48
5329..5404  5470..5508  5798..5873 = 0.04 mag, 6.82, 7.5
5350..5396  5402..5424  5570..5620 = 0.04 mag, 6.93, 6.92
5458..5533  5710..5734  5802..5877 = -0.01 mag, 6.77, 7.5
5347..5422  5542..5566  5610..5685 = -0.03 mag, 6.81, 7.14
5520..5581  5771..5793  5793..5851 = 0.03 mag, 7.02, 7.6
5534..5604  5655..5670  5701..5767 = 0.02 mag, 6.96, 7.3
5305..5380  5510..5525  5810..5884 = 0.03 mag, 6.88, 7.47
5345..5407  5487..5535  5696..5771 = 0.02 mag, 6.84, 7.31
